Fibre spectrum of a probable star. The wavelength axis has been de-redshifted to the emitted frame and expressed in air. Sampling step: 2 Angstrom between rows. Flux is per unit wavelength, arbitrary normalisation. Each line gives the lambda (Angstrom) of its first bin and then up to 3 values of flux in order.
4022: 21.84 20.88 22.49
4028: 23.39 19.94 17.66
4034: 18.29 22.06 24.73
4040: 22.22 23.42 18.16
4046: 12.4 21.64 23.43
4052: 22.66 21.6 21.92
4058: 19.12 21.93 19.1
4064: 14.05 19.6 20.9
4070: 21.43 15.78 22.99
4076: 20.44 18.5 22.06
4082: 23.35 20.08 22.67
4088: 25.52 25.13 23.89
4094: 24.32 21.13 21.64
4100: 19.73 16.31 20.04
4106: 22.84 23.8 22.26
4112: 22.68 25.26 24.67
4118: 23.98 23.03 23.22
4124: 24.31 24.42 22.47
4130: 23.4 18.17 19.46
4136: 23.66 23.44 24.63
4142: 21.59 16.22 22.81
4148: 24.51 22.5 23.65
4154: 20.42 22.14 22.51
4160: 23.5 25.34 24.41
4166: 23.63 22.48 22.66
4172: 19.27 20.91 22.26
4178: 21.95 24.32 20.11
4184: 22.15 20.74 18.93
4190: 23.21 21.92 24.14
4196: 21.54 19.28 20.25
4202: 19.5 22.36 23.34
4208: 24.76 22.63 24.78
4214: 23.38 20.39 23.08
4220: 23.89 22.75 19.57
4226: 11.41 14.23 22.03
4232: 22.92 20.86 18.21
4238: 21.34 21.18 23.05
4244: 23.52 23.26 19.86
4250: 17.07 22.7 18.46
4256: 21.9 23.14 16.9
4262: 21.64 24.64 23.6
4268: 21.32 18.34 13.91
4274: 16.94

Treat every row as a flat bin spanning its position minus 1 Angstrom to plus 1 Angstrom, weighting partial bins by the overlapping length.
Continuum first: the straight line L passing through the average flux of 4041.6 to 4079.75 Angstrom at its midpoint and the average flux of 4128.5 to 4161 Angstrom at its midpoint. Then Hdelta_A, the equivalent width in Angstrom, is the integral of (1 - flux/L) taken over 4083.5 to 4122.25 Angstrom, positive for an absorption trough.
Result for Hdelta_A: -3.0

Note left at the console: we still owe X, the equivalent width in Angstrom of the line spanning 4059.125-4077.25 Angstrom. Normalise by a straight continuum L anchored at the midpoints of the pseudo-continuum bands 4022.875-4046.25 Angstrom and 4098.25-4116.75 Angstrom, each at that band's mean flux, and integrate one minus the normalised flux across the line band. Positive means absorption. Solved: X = 1.47 Angstrom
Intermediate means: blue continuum 20.7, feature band 19.5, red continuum 21.9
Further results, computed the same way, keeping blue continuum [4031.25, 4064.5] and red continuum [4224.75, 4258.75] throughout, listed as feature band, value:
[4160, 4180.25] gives -2.38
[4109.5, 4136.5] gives -3.44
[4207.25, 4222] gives -2.12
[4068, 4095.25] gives -2.15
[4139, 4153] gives -1.34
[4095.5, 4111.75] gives -0.56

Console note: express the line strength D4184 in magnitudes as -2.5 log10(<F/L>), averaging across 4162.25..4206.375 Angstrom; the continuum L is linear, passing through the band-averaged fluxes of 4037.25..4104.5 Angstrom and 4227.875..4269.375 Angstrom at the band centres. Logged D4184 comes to -0.038 mag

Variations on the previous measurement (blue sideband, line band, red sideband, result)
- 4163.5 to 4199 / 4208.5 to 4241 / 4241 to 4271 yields 0.035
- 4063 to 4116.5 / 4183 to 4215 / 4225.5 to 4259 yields -0.067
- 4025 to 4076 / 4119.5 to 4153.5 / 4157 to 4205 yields -0.047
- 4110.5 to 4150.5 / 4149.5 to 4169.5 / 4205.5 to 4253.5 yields -0.038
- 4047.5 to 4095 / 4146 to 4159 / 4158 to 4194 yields -0.028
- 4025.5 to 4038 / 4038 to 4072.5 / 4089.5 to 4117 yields 0.063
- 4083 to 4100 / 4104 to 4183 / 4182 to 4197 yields -0.018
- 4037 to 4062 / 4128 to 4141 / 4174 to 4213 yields -0.028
